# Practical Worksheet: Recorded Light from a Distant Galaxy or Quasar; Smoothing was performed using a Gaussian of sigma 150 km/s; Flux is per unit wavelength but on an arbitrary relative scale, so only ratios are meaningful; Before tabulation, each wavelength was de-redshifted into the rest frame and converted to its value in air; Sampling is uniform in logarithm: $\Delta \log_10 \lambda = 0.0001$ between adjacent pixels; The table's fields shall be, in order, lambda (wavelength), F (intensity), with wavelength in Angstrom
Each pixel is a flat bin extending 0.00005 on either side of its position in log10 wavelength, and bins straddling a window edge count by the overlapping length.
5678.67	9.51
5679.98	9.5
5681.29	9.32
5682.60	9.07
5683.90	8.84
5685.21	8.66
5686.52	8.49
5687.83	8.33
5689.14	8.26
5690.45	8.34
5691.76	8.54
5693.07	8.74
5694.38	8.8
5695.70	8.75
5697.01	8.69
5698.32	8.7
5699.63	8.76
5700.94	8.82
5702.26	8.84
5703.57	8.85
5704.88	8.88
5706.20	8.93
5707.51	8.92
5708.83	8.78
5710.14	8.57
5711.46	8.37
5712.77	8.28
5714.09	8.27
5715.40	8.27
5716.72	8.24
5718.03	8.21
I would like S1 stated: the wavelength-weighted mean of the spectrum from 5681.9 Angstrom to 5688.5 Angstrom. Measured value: 8.69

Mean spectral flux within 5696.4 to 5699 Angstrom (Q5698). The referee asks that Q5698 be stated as 8.71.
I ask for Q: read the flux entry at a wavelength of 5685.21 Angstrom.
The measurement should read 8.66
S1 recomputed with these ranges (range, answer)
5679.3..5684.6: 9.18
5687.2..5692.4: 8.37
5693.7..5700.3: 8.74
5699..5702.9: 8.8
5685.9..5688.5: 8.41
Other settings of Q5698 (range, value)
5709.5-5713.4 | 8.41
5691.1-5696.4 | 8.7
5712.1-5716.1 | 8.28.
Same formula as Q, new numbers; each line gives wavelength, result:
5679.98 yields 9.5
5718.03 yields 8.21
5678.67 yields 9.51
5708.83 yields 8.78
